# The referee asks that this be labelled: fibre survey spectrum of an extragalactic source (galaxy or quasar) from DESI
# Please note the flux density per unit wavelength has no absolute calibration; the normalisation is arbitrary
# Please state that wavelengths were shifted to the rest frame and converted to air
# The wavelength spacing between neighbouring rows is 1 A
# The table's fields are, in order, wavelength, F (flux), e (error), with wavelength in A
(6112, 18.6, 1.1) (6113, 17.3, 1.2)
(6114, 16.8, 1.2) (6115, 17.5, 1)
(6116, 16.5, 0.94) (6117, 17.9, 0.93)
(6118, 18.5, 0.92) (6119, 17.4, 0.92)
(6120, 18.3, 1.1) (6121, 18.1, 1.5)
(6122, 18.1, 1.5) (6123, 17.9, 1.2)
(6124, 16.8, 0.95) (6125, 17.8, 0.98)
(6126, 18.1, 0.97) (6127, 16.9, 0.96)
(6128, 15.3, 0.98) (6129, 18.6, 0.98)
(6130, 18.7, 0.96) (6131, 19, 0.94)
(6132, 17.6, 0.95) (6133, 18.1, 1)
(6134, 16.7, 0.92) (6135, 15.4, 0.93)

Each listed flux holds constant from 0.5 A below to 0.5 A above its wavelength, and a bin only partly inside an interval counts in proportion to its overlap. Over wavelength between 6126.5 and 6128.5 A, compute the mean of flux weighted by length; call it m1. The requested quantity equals 16.1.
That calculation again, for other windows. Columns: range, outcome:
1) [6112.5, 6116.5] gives 17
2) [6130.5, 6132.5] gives 18.3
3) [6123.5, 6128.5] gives 17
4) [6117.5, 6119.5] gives 17.9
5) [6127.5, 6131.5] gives 17.9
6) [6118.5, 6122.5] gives 18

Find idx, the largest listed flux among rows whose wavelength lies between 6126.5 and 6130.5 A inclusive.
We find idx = 18.7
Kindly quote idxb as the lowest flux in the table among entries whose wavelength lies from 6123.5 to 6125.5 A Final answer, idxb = 16.8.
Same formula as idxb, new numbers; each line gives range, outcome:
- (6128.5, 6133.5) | 17.6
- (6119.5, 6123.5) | 17.9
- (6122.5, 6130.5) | 15.3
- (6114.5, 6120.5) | 16.5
